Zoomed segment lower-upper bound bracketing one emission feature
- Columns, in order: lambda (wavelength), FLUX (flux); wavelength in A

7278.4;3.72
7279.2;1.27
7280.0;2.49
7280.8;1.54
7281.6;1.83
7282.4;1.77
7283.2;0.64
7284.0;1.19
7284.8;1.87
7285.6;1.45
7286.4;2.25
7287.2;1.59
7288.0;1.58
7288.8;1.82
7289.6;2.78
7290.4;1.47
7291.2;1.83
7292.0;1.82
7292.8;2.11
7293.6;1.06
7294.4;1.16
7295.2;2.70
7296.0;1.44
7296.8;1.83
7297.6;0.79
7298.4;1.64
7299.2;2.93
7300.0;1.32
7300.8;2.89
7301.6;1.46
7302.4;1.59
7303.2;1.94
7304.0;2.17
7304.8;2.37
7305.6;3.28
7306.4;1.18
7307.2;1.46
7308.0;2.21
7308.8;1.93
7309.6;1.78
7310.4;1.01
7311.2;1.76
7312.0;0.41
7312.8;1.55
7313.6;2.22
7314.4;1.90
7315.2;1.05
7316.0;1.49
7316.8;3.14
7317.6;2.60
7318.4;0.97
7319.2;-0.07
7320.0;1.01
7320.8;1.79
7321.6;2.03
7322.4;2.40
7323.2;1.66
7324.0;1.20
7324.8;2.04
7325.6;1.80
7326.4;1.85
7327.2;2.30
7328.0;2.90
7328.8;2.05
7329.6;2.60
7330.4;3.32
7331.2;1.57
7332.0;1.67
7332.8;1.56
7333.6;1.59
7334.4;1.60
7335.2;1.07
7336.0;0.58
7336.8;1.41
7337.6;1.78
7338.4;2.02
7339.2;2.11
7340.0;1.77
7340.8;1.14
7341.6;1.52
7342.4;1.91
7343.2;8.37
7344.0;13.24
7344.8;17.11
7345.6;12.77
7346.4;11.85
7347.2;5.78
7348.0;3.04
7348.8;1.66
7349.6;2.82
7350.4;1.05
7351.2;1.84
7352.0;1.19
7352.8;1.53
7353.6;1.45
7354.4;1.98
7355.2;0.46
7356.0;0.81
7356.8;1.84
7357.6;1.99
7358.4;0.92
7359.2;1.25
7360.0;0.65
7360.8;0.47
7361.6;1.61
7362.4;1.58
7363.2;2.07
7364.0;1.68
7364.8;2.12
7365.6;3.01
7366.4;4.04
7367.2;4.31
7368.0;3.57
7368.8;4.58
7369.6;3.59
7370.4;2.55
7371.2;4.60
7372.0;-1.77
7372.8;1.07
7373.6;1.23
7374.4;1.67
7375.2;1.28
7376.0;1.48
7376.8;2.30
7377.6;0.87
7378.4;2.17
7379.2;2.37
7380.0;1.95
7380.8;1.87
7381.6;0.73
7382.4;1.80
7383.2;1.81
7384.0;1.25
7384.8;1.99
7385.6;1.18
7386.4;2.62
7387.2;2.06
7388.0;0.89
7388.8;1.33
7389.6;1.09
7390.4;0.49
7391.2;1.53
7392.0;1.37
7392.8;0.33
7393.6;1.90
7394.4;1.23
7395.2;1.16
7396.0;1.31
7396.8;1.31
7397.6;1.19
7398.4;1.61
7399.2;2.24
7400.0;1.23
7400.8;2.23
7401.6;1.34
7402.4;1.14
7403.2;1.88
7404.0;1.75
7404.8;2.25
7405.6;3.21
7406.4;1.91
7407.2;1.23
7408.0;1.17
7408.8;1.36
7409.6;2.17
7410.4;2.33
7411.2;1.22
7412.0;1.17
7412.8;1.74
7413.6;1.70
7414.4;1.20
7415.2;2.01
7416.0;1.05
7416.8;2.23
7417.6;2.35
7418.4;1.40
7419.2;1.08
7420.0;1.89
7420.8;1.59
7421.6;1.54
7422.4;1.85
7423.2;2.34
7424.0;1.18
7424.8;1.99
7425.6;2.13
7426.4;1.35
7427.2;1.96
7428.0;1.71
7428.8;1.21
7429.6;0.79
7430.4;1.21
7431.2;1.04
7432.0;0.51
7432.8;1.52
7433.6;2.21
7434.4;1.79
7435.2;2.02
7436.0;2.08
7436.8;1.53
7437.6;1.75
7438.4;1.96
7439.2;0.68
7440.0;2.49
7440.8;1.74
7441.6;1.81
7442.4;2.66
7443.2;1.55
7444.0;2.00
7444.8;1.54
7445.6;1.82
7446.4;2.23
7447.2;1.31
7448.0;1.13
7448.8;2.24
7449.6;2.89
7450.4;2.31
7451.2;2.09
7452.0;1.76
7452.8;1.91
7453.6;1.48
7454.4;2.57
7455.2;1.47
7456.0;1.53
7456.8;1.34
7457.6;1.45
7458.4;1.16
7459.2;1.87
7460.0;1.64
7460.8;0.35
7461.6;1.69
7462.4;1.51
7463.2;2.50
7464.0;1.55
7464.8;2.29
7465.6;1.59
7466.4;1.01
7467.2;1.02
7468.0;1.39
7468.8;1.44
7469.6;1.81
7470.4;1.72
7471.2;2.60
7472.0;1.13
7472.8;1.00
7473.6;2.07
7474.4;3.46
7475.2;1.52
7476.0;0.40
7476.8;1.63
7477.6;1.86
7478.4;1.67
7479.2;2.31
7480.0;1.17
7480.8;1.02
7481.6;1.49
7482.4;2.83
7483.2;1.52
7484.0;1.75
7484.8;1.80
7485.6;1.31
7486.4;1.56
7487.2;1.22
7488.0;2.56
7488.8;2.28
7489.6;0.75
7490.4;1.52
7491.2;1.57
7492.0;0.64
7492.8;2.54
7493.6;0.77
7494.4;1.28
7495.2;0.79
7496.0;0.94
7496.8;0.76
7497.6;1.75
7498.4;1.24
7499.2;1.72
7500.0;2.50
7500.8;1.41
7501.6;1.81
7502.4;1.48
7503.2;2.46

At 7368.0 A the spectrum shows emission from [N II] 6583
